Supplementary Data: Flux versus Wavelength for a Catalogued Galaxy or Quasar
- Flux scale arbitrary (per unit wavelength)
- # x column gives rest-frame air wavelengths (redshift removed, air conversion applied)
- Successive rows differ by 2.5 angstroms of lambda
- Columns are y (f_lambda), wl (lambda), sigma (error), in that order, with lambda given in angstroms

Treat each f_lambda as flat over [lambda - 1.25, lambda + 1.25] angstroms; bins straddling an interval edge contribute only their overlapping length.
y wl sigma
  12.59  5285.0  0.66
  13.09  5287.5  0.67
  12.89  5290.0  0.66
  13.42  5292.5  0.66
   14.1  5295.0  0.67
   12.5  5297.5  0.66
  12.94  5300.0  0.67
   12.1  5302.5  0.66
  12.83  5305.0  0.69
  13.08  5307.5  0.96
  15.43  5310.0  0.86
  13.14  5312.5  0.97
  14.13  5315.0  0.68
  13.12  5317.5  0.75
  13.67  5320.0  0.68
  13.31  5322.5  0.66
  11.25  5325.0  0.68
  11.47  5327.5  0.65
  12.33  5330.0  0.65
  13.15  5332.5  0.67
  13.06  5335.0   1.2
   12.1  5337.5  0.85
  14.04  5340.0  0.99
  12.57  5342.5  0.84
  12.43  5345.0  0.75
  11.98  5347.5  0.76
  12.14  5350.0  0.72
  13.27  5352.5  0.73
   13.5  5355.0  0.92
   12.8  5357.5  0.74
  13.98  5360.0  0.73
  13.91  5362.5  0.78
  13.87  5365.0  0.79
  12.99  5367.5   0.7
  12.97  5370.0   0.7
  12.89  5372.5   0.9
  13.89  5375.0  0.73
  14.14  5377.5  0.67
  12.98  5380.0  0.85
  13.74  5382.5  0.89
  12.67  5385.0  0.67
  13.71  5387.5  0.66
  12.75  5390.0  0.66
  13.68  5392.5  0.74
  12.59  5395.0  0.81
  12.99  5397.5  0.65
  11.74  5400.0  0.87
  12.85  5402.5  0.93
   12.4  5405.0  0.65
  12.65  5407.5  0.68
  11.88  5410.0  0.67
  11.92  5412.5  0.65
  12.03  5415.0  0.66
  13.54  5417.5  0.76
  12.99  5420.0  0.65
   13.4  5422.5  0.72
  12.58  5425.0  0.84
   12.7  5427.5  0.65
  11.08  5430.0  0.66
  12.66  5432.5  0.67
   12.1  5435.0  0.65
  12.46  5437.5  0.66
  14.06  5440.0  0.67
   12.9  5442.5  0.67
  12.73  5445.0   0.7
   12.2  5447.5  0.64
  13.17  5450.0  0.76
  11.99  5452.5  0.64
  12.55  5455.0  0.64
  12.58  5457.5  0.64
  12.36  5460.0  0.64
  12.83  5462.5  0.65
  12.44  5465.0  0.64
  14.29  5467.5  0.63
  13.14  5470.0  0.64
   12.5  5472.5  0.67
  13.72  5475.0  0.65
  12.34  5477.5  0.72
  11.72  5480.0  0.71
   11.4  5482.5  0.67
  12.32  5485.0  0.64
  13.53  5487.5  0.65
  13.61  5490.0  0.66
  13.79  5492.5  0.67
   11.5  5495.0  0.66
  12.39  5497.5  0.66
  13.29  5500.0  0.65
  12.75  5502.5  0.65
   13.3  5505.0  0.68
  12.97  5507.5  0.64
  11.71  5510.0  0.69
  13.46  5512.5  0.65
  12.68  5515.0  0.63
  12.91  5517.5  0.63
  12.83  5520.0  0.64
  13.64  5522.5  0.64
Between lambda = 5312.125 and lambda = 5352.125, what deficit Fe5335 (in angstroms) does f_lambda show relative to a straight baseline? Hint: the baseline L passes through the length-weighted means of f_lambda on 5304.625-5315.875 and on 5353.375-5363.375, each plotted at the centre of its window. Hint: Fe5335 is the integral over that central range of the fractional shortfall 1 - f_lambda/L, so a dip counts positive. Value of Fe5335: 2.7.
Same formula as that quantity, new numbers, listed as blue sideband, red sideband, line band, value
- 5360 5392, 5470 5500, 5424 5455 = 1.0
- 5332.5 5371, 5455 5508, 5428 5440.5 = 0.5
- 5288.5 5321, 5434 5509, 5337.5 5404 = 0.0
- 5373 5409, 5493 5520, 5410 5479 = 1.1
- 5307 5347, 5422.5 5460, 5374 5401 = -0.9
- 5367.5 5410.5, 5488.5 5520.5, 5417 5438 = 0.6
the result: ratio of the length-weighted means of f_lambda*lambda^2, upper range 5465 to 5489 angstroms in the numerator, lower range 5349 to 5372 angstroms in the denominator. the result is 1.0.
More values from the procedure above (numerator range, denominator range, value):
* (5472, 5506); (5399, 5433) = 1.05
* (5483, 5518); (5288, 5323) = 1.04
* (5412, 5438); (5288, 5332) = 1.00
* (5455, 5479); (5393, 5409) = 1.05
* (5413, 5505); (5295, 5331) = 1.03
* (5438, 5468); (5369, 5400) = 0.99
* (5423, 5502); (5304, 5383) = 1.01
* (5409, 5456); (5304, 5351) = 1.01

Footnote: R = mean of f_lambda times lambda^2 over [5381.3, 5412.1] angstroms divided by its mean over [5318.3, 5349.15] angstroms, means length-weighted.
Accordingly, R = 1.0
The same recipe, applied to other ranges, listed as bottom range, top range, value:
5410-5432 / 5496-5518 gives 1.06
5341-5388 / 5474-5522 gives 1.02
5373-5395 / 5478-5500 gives 0.98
